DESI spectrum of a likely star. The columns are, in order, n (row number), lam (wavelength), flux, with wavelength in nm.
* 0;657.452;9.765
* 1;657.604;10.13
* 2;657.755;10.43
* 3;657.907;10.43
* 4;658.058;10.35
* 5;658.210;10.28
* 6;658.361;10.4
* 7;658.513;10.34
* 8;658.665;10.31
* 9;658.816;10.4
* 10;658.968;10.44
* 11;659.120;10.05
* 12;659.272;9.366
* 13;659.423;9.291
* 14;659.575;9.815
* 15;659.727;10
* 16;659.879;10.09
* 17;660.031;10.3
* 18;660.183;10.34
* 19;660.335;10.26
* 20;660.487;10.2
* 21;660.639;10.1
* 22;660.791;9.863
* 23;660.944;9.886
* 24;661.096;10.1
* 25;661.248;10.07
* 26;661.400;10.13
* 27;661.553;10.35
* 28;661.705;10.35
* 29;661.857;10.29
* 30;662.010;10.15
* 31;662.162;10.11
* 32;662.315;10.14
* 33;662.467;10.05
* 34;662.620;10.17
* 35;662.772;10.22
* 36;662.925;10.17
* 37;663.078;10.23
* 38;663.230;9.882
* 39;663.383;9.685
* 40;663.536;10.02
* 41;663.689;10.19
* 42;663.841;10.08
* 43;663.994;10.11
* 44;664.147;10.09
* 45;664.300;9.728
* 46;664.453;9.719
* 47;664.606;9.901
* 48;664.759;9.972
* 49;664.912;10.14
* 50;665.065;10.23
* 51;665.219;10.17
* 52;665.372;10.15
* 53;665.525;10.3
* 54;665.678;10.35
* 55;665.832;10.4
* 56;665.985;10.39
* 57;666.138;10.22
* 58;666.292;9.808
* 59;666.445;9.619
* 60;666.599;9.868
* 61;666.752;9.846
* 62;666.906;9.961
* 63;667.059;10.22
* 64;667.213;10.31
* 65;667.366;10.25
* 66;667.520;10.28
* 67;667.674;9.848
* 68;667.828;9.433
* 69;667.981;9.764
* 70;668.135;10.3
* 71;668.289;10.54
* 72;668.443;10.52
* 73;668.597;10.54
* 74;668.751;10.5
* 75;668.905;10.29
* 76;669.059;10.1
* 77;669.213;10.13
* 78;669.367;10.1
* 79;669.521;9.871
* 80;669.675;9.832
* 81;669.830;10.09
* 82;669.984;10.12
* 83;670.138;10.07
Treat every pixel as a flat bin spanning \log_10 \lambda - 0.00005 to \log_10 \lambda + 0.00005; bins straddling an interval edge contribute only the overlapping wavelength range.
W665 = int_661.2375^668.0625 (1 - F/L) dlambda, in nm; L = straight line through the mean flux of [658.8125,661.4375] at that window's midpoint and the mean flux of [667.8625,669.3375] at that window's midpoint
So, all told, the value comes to 0.05 nm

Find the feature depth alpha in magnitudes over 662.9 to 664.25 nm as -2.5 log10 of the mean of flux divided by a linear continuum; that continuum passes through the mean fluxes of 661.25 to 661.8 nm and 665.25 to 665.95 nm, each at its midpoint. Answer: 0.03 mag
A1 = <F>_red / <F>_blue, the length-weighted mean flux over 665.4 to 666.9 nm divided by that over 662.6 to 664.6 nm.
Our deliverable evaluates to 1.0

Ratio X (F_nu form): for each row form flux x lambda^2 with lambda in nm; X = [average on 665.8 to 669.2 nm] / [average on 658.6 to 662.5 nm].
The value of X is 1.0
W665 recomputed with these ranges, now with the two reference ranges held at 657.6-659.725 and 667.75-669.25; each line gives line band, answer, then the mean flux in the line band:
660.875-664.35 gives 0.02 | 10.1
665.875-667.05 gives 0.02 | 9.99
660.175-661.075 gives 0.01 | 10.1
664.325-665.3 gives 0.02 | 10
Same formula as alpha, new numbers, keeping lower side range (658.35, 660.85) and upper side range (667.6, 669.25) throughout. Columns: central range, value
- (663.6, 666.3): 0.003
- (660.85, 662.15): -0.005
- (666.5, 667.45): 0.011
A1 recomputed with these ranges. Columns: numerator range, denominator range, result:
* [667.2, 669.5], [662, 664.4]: 1.01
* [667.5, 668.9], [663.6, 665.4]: 1.02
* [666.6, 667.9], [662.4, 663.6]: 1.00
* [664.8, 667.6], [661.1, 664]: 1.00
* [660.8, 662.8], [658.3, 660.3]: 1.01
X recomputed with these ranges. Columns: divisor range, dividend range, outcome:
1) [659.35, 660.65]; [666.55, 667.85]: 1.02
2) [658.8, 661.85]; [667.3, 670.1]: 1.03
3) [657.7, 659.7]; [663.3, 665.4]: 1.00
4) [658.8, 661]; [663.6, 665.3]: 1.02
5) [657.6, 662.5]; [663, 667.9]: 1.01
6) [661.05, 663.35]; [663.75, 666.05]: 1.00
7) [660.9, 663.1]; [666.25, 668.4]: 1.00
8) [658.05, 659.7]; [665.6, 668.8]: 1.03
